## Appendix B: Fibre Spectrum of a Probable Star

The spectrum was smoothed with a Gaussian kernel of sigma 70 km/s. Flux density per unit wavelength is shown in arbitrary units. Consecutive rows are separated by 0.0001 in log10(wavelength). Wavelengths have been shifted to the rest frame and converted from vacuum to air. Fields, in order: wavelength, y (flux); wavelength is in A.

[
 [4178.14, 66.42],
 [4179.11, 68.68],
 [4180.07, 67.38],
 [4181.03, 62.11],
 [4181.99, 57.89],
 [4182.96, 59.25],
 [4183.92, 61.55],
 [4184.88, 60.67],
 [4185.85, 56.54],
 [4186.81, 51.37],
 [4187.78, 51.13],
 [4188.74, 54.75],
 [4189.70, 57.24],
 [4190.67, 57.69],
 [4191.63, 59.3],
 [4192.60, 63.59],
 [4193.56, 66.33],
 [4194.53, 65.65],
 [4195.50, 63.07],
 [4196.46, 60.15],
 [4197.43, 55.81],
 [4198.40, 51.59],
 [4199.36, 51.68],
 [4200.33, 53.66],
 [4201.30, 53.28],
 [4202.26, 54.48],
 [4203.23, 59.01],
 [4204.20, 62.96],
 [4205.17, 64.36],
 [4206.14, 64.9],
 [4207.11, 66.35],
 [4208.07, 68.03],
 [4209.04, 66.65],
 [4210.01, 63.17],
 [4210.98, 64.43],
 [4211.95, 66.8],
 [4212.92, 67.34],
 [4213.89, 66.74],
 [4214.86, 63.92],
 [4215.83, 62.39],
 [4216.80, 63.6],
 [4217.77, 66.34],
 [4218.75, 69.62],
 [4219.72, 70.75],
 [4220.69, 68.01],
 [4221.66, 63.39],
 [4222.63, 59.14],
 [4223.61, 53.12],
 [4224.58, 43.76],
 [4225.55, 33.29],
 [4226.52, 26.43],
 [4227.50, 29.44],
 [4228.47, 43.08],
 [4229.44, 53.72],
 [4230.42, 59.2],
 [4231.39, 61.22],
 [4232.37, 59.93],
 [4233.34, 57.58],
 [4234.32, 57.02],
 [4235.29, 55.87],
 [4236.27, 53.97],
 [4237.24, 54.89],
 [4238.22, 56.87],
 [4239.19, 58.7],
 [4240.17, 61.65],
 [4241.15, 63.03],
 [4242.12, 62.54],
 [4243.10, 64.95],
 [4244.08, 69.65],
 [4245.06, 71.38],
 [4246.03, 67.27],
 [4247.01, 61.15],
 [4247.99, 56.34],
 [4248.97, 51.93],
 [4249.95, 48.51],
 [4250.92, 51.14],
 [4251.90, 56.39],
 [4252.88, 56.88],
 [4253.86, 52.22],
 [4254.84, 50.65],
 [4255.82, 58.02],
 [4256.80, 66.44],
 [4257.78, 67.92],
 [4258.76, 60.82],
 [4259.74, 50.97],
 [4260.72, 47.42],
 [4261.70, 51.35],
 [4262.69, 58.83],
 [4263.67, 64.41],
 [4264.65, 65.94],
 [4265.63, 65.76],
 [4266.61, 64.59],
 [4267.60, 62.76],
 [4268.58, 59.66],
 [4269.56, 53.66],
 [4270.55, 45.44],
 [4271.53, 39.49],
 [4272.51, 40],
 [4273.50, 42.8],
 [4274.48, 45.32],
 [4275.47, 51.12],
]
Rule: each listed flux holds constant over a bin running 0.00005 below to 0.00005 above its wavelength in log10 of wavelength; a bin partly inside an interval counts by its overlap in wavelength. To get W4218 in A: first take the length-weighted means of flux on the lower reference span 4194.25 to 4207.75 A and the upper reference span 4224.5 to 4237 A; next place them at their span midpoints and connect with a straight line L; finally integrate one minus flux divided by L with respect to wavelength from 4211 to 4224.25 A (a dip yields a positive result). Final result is -2.7 A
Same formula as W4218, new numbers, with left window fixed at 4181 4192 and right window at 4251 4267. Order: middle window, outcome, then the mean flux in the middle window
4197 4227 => -0.97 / 59.5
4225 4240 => 1.83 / 51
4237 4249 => -0.80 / 62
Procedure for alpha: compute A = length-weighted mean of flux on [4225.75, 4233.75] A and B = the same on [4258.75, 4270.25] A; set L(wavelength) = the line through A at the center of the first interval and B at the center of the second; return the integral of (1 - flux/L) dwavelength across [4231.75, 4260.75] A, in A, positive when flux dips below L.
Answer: -3.1 A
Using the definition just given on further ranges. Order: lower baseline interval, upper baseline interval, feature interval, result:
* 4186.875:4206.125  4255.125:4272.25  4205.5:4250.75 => -0.9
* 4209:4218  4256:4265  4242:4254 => 0.3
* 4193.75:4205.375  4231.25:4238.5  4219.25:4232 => 1.4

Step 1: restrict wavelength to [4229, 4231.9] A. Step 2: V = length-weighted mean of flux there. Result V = 58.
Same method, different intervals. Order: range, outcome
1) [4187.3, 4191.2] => 55.4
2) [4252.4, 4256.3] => 54.4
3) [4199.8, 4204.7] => 56.6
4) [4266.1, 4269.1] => 62.3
